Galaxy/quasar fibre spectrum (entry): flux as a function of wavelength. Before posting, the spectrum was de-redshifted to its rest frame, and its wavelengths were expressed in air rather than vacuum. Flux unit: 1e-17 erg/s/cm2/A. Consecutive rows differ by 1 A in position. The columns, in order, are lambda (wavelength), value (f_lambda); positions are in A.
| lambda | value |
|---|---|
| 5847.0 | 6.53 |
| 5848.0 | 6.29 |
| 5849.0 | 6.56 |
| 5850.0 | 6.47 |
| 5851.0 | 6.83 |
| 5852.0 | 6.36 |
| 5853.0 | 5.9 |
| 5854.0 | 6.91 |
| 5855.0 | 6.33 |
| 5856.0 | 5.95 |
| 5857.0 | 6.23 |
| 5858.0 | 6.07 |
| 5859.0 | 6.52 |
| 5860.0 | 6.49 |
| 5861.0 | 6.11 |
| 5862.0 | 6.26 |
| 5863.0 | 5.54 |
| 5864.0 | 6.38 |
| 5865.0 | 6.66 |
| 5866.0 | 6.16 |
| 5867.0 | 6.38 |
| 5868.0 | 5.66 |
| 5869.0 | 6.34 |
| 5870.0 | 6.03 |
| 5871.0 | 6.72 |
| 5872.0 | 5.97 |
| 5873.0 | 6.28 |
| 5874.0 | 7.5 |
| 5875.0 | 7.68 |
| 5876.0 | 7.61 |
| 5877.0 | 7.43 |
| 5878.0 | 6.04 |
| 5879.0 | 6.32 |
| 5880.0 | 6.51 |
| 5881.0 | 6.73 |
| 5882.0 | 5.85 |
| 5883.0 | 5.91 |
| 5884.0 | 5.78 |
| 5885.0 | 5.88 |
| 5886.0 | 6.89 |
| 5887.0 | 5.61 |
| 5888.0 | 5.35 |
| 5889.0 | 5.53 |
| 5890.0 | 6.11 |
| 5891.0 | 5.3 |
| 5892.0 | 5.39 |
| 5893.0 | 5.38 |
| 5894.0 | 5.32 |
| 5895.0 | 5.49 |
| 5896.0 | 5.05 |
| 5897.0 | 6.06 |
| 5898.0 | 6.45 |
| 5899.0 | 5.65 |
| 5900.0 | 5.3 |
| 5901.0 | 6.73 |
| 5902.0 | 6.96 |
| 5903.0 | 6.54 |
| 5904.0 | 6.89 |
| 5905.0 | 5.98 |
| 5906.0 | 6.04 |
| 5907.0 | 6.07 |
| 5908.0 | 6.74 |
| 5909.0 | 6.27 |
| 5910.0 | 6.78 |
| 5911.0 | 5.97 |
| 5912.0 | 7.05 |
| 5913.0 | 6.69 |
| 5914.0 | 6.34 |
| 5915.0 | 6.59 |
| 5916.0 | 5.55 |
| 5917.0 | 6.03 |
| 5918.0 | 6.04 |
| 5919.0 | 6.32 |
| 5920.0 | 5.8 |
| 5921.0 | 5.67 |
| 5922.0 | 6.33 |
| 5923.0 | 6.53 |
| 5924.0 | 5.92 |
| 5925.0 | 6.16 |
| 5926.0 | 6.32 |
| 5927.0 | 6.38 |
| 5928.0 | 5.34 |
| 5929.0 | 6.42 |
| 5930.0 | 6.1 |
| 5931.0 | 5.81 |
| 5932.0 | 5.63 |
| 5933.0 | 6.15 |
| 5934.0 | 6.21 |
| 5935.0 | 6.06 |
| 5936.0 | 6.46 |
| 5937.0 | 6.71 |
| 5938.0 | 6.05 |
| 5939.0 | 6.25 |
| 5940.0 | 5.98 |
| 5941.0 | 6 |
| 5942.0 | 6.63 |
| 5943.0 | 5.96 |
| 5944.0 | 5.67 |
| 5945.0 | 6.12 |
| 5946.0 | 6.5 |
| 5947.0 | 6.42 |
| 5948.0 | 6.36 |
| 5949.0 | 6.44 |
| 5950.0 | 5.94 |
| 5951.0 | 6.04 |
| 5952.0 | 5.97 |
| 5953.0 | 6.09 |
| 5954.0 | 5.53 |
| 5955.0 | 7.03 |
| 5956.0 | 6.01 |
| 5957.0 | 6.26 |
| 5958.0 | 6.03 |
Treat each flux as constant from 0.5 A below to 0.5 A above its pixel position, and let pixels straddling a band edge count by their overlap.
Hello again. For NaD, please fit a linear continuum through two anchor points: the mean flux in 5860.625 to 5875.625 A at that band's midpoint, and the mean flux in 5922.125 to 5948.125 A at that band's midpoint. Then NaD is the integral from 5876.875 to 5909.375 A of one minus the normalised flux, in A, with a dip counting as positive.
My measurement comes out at 1.4 A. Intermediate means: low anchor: 6.39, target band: 6.03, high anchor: 6.16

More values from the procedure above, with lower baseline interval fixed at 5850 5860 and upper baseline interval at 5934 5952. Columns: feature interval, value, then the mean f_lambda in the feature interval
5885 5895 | 1.0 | 5.66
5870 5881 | -0.8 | 6.77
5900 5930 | -0.1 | 6.27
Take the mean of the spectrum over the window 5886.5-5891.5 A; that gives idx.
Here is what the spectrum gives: 5.58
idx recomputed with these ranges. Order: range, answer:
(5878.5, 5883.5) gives 6.26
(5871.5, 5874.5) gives 6.58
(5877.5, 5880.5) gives 6.29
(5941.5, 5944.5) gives 6.09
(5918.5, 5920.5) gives 6.06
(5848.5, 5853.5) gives 6.42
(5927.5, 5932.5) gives 5.86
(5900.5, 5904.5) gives 6.78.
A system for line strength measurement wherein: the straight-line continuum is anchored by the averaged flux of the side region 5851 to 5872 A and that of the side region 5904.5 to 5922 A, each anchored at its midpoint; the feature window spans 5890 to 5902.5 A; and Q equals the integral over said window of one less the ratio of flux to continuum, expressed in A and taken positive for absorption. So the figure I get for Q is 0.9 A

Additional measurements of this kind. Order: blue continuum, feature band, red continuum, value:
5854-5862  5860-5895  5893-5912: 0.17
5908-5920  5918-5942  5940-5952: 0.48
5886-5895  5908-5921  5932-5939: -0.79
